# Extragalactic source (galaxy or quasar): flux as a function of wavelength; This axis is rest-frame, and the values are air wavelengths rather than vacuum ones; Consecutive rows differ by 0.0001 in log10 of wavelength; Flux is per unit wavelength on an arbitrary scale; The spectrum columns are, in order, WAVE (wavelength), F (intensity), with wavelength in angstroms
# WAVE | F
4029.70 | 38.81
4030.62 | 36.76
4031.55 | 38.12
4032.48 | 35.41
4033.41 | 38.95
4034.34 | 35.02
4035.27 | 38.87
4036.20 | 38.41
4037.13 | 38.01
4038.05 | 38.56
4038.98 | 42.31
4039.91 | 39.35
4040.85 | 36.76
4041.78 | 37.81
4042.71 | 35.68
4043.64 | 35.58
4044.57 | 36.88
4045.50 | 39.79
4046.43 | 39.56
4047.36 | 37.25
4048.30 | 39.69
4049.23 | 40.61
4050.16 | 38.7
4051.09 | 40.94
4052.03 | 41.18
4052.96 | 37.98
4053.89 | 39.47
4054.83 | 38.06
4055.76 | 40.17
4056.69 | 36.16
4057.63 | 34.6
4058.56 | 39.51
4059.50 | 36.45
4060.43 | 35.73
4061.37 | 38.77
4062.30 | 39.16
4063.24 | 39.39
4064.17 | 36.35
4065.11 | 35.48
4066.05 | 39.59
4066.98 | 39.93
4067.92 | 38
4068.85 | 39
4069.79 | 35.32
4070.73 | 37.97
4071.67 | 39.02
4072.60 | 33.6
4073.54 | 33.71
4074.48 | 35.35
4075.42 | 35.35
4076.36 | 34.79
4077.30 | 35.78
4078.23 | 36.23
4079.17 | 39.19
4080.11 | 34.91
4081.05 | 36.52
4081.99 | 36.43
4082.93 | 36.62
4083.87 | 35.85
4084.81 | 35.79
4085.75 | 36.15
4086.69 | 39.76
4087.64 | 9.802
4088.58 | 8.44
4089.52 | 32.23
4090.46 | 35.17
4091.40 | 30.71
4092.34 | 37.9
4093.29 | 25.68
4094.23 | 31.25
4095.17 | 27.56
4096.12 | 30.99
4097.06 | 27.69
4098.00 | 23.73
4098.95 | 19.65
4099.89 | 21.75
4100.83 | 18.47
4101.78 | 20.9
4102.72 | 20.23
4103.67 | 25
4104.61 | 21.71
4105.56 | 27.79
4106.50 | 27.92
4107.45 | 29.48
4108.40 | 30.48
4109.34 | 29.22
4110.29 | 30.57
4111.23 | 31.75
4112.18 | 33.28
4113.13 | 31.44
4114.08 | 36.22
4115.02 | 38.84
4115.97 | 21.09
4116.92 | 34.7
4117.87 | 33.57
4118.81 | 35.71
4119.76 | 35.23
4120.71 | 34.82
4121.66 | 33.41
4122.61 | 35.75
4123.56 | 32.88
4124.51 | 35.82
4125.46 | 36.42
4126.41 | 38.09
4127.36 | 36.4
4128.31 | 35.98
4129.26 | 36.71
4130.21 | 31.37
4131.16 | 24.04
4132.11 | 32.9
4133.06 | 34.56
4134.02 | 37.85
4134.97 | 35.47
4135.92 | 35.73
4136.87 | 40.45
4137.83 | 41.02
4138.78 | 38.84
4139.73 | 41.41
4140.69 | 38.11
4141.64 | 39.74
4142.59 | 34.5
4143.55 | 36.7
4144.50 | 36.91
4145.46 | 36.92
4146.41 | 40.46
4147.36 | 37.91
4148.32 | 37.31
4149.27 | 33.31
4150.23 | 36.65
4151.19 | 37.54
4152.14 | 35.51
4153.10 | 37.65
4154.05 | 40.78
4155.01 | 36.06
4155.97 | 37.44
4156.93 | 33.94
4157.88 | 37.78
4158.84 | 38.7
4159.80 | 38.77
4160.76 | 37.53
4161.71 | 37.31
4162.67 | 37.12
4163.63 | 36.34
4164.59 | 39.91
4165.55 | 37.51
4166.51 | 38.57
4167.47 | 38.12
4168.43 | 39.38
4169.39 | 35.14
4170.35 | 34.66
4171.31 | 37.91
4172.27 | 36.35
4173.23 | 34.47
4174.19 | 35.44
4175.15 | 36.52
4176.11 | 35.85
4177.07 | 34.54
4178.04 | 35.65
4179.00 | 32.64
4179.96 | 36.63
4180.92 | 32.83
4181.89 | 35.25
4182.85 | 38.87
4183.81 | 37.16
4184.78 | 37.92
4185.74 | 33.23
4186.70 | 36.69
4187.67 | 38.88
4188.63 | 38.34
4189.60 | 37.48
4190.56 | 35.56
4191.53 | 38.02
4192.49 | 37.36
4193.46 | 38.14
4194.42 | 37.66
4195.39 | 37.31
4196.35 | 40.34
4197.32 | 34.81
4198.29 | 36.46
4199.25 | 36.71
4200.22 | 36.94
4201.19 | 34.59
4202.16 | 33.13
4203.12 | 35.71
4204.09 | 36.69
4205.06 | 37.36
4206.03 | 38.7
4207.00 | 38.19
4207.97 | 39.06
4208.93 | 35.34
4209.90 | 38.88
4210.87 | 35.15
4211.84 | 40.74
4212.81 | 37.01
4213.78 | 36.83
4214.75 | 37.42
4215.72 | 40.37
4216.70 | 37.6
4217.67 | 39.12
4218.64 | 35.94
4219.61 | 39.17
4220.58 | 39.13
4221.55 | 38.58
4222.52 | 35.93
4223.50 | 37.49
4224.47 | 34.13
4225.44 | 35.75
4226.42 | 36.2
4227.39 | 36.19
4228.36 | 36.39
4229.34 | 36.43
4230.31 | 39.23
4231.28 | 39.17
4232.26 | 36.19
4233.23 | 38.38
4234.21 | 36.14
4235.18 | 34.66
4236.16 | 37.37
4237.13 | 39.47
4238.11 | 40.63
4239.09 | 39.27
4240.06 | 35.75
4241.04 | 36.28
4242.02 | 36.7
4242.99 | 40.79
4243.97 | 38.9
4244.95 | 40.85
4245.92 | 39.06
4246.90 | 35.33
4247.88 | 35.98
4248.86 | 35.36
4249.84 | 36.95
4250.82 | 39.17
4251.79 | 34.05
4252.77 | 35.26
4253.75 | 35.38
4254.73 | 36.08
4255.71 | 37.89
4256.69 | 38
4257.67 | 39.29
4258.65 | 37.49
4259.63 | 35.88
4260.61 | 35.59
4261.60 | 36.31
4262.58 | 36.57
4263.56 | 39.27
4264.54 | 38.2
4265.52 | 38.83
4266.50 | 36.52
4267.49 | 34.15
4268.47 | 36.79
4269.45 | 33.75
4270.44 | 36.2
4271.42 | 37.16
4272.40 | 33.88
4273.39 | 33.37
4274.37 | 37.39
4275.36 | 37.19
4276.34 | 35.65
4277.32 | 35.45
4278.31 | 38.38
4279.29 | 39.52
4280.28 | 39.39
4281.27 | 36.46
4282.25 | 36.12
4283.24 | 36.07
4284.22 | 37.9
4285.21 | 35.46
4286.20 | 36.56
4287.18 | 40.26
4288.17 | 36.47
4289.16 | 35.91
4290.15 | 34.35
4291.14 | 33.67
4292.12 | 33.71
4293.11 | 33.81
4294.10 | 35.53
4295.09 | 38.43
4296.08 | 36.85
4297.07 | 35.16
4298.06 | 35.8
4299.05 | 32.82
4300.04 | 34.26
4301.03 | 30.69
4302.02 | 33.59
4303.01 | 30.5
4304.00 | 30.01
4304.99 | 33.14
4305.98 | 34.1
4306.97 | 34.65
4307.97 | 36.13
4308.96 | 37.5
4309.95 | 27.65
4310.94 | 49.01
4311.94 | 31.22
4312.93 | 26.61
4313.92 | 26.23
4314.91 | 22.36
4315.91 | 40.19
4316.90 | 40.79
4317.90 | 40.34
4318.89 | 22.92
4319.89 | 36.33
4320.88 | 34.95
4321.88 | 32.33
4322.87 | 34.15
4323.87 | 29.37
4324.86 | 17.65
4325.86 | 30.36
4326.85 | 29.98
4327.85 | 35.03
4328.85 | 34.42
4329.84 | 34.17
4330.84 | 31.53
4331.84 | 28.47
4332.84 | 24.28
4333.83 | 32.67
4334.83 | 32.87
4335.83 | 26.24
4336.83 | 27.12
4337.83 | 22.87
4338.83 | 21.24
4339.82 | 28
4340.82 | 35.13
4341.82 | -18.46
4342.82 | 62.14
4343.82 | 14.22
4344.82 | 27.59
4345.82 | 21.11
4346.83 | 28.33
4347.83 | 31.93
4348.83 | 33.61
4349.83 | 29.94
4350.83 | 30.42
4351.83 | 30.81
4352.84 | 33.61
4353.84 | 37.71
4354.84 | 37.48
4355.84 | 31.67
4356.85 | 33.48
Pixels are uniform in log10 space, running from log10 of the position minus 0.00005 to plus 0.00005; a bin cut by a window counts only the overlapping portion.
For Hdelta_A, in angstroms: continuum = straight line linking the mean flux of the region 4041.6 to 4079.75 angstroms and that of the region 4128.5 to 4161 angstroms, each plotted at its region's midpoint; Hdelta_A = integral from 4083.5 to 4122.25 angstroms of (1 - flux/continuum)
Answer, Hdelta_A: 8.46 angstroms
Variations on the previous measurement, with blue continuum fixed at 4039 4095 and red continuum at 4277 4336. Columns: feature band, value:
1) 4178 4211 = -1.8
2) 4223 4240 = -1.4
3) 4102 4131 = 3.0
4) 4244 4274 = -2.2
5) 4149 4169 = -1.3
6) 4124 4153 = -1.0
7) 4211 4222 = -1.2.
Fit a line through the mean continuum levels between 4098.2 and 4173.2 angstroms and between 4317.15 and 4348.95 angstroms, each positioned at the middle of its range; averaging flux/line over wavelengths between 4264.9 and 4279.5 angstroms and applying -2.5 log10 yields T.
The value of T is -0.19 mag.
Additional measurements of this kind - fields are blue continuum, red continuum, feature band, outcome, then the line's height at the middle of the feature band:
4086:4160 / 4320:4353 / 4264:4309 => -0.197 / 29.7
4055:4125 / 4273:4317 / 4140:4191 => -0.106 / 33.4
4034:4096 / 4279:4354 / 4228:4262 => -0.126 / 33.2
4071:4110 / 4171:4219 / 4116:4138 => -0.078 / 32.4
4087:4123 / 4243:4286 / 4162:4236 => -0.110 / 33.4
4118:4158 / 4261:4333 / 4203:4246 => -0.071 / 35.3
